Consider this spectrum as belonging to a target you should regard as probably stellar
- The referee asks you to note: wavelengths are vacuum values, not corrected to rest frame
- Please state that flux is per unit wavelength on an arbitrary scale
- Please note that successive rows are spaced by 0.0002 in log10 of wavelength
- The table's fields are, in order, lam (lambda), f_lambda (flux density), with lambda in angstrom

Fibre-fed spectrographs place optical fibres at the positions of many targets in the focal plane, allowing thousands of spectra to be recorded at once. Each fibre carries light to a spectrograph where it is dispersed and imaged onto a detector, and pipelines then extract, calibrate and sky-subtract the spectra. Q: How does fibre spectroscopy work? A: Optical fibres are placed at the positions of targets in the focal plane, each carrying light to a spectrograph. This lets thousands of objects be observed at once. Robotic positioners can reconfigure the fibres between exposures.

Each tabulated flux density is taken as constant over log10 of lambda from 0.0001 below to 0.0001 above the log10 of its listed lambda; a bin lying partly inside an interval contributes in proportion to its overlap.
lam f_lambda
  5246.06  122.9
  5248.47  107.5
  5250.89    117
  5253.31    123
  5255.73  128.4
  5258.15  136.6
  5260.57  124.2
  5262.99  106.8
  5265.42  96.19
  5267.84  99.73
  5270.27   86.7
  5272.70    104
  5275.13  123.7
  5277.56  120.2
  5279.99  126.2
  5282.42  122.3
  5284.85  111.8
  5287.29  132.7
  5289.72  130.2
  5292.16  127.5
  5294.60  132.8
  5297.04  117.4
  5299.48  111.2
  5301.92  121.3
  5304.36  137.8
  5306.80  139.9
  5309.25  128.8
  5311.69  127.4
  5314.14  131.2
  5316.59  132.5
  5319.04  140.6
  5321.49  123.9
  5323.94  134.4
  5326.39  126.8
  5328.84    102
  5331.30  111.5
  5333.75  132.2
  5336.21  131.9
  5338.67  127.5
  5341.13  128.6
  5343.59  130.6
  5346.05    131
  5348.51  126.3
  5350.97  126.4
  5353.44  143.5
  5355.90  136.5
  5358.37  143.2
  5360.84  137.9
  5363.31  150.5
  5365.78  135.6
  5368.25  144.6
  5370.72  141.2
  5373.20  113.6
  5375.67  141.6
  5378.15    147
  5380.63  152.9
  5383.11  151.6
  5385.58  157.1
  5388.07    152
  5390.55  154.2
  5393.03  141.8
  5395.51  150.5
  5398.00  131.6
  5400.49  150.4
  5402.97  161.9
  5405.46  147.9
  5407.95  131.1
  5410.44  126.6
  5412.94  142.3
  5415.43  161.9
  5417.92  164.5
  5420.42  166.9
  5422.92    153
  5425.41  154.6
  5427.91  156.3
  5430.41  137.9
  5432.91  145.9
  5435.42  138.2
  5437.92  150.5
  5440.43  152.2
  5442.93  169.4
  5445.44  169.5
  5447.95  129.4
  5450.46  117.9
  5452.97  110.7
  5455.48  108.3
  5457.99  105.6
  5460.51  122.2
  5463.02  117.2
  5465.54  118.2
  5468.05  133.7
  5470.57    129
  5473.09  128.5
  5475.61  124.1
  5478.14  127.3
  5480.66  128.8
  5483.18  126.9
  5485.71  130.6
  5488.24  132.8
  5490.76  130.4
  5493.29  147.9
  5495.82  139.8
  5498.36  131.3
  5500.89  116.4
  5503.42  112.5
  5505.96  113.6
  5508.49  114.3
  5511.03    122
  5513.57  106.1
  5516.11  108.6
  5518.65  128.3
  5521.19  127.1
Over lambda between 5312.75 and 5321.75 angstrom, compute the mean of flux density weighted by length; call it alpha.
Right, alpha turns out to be 133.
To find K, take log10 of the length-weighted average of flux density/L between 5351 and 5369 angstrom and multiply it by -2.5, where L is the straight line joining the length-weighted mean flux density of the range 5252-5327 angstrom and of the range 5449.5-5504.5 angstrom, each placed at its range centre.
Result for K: -0.14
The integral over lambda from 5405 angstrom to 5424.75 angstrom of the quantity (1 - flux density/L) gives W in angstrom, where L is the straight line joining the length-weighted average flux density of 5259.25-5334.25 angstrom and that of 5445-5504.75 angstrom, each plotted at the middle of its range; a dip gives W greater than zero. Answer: -4.0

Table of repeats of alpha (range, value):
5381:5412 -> 147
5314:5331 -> 126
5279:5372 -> 130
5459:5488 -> 126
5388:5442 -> 149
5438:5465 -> 131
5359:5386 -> 143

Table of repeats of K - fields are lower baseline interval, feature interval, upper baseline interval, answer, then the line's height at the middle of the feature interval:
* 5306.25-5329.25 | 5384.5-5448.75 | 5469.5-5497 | -0.150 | 131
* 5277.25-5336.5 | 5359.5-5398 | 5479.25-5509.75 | -0.143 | 127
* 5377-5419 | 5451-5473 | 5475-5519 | 0.122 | 133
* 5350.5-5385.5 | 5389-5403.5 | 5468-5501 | -0.069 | 139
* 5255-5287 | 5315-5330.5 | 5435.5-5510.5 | -0.071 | 118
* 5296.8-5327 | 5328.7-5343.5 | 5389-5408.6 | 0.082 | 134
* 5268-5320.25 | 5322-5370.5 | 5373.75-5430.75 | 0.035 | 136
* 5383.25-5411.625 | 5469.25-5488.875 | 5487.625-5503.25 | 0.048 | 134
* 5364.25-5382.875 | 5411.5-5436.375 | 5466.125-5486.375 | -0.134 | 134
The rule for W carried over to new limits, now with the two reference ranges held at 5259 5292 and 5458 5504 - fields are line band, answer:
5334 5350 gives -1.4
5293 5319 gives -2.6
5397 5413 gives -2.5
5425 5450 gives -4.9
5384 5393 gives -2.3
